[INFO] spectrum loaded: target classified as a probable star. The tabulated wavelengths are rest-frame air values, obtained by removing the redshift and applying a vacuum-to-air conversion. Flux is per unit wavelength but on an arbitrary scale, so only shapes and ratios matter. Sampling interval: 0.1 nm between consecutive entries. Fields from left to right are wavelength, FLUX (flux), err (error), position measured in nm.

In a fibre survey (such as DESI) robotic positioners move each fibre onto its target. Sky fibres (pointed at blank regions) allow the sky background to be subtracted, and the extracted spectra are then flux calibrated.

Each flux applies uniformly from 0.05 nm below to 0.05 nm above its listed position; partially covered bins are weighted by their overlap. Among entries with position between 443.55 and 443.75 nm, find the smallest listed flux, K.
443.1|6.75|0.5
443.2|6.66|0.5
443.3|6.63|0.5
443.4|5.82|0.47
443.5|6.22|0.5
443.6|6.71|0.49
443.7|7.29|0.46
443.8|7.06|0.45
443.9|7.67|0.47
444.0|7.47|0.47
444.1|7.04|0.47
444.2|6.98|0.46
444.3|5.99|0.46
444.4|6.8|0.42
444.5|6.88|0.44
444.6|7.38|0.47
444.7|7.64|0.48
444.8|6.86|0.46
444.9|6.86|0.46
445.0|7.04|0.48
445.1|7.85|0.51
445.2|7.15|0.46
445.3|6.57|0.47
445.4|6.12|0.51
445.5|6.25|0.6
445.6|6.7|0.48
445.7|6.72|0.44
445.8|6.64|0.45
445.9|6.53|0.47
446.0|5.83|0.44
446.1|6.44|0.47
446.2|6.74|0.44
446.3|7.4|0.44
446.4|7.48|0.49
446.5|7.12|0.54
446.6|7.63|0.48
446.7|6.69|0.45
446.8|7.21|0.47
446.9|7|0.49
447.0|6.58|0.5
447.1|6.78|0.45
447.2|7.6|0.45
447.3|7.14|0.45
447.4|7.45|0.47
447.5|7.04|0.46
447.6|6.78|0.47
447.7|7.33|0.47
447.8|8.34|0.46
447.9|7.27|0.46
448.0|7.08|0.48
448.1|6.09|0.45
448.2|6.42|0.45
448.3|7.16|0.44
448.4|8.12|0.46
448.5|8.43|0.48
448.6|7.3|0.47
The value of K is 6.71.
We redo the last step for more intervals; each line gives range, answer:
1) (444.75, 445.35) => 6.57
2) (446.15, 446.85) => 6.69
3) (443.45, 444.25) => 6.22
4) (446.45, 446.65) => 7.12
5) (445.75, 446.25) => 5.83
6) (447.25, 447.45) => 7.14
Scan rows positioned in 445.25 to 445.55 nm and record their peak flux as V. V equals 6.57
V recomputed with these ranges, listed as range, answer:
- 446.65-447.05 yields 7.21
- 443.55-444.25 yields 7.67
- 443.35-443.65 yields 6.71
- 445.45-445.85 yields 6.72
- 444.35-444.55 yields 6.88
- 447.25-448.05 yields 8.34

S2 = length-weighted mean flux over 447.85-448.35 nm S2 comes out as 6.8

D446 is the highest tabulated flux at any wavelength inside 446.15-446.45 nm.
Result 7.48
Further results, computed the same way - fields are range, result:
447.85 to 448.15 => 7.27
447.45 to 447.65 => 7.04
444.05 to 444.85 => 7.64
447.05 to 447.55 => 7.6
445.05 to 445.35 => 7.85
